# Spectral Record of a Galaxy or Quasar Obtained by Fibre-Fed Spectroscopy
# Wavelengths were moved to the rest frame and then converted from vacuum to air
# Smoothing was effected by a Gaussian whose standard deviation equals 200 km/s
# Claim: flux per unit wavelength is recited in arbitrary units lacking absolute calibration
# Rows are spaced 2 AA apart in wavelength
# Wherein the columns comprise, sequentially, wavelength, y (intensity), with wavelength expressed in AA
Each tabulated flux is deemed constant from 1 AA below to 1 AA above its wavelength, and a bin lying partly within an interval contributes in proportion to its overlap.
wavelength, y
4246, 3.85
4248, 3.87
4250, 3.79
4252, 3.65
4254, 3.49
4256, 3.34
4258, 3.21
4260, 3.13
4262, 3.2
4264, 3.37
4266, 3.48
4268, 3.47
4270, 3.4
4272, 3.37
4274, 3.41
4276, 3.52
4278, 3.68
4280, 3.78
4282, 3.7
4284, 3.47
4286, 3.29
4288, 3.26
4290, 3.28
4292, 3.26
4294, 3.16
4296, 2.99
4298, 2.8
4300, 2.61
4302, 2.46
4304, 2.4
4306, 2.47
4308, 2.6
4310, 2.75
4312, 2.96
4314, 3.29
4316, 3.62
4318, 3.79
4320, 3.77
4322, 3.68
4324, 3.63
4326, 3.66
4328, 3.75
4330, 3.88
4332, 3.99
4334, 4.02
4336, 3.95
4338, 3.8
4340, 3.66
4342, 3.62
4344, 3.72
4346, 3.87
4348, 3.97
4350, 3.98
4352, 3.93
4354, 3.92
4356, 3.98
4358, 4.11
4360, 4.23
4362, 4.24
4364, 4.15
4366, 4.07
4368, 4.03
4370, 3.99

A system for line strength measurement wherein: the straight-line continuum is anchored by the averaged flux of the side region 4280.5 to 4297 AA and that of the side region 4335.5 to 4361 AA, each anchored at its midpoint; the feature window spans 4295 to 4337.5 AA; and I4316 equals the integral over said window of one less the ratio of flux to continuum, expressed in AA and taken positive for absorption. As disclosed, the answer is 3.6 AA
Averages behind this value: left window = 3.32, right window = 3.9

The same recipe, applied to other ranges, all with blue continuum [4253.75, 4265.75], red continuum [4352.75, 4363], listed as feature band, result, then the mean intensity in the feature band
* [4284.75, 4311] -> 5.23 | 2.88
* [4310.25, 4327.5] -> 1.16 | 3.52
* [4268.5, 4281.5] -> -0.44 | 3.53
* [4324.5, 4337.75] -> 0.04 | 3.86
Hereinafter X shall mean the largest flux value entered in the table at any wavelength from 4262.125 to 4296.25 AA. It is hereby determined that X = 3.78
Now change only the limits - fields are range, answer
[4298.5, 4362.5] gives 4.24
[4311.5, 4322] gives 3.79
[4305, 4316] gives 3.62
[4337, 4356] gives 3.98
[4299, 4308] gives 2.61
